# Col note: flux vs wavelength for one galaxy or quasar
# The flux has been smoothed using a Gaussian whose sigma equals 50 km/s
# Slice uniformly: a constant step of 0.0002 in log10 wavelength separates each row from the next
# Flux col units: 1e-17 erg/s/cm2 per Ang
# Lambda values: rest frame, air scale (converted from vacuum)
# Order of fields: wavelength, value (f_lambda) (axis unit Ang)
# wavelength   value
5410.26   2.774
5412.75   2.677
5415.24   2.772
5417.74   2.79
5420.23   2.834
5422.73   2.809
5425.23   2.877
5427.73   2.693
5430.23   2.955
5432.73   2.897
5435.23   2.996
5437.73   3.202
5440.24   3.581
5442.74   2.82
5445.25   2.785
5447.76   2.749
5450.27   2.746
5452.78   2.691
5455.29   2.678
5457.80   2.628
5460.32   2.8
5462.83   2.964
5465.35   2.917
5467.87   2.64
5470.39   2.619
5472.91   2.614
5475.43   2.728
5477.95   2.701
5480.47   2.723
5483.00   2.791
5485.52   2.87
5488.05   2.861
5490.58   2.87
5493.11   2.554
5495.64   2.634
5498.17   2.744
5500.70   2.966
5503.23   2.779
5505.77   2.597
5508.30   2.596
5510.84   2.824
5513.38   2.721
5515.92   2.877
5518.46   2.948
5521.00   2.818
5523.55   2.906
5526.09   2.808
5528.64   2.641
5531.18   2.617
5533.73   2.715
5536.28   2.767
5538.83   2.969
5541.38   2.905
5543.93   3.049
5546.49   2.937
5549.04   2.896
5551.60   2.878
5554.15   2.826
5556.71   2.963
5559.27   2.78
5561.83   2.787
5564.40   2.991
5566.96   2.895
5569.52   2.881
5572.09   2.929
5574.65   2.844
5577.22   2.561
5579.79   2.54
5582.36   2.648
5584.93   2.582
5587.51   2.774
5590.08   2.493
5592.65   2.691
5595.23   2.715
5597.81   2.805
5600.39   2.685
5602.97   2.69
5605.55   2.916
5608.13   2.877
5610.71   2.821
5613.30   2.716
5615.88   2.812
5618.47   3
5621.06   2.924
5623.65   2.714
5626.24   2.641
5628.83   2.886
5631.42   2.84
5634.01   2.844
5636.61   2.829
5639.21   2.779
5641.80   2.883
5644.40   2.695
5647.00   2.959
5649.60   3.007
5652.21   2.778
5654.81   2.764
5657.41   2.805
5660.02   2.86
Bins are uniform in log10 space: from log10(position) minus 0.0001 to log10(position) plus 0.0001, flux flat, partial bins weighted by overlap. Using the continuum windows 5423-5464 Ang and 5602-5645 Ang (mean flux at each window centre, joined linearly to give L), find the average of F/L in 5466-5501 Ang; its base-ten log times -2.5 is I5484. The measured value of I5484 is 0.05 mag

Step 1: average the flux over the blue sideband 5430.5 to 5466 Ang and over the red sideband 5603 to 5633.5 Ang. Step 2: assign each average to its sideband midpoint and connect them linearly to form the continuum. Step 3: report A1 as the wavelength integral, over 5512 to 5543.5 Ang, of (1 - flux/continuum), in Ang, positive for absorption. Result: 0.5 Ang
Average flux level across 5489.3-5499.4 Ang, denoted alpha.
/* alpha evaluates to 2.7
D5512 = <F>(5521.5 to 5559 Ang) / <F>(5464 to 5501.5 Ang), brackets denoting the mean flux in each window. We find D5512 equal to 1.04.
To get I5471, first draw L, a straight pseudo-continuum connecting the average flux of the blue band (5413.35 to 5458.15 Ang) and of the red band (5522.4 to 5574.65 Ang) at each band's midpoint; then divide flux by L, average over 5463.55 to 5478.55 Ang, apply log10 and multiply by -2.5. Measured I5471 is 0.06 mag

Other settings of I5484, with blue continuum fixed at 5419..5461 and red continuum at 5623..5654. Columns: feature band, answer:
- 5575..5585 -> 0.09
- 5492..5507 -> 0.05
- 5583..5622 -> 0.03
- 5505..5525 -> 0.02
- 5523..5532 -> 0.04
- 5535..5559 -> -0.02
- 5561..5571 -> -0.02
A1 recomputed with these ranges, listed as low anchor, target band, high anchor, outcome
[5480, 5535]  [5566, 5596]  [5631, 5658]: 1.0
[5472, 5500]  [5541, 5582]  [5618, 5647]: -1.0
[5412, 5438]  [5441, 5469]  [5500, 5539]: 0.5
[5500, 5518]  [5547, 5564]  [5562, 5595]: -0.7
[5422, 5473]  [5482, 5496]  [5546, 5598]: 0.3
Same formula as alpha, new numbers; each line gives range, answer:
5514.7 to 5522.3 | 2.88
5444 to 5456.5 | 2.73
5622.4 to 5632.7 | 2.77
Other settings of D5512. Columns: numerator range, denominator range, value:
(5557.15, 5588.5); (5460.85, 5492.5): 1.00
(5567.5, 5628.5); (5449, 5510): 1.01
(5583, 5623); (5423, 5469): 0.96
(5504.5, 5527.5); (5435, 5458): 0.96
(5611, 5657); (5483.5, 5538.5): 1.02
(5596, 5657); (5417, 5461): 0.98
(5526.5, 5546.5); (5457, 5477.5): 1.03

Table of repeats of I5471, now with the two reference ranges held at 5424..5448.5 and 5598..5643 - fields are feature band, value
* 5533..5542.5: 0.01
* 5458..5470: 0.05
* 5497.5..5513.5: 0.06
